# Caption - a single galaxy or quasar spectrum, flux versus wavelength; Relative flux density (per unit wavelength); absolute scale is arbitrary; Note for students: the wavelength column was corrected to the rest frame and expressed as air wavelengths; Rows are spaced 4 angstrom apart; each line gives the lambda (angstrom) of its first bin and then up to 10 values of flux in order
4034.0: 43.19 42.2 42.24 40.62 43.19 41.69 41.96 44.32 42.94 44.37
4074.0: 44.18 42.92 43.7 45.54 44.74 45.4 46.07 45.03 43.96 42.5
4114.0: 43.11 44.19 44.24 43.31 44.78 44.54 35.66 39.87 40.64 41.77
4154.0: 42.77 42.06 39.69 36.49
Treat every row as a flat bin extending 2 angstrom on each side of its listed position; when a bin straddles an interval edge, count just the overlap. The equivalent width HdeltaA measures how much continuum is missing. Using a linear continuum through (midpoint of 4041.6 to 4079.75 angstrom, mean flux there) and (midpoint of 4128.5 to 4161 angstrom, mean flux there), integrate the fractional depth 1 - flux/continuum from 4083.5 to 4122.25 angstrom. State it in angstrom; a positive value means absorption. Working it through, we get -2.2 angstrom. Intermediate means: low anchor 42.9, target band 44.5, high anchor 41.4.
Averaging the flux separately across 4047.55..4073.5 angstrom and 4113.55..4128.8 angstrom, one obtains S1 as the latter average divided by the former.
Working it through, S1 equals 1.02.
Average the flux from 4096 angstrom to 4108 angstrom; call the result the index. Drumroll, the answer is 45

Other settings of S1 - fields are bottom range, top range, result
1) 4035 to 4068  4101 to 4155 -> 1.00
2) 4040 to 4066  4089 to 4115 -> 1.05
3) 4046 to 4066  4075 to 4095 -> 1.04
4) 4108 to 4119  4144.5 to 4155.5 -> 0.97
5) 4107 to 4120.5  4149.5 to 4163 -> 0.96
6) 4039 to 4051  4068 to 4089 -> 1.05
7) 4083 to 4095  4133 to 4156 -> 0.90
